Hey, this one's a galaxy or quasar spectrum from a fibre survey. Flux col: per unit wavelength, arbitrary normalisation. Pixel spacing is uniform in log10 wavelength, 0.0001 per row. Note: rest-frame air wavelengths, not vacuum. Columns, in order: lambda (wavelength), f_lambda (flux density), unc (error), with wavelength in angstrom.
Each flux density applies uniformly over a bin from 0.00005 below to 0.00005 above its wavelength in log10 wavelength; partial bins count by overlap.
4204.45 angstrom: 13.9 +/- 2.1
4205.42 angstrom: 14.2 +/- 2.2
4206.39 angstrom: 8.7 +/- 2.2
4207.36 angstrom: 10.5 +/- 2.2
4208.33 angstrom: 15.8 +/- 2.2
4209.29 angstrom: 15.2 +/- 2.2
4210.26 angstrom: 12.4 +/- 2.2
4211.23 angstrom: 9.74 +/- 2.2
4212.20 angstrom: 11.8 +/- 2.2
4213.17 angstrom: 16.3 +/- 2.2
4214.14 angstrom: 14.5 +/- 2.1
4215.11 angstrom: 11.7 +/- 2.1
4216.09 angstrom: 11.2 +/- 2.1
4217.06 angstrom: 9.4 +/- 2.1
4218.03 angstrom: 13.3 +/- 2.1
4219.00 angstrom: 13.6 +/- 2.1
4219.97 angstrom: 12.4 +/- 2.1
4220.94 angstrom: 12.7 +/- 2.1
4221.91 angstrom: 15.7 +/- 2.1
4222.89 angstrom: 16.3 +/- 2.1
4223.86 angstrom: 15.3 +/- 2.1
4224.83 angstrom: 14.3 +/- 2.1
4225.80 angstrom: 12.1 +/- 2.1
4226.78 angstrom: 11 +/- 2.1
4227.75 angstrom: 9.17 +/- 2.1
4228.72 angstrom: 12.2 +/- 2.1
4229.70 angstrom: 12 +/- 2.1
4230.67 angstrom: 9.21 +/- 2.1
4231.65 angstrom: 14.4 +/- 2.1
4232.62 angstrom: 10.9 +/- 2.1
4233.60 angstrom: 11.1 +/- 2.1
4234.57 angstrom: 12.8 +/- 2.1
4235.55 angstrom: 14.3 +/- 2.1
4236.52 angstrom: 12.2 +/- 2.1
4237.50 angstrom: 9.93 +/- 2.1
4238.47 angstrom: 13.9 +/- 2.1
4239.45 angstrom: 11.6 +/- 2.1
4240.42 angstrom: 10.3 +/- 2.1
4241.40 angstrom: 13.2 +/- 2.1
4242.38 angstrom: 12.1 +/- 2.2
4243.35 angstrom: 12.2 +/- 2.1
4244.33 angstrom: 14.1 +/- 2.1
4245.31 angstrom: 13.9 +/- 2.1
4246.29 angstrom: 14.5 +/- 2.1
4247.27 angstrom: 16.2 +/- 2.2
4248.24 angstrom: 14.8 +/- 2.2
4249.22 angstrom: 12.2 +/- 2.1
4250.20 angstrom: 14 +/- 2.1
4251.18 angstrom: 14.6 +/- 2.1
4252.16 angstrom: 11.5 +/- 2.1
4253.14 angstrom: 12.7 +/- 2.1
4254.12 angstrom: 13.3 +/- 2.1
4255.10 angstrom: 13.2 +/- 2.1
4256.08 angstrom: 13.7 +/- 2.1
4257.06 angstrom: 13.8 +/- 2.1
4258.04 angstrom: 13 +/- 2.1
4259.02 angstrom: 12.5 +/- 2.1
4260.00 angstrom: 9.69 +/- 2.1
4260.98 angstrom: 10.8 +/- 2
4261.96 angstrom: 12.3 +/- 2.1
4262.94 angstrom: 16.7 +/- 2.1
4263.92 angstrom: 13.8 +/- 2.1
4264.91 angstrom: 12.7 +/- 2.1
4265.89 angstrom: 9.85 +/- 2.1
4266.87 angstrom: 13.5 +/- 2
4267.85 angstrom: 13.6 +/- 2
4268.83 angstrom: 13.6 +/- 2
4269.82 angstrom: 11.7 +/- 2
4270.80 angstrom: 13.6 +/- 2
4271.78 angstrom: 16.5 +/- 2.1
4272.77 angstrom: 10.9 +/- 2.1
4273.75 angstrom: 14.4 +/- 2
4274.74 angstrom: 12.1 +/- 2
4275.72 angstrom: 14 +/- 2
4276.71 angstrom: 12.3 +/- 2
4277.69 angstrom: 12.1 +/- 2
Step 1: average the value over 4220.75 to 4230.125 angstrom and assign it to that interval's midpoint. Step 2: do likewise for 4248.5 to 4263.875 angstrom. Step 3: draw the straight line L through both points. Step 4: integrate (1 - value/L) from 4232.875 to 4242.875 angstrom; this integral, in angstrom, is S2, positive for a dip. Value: 0.72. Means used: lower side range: 13.1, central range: 12.1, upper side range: 13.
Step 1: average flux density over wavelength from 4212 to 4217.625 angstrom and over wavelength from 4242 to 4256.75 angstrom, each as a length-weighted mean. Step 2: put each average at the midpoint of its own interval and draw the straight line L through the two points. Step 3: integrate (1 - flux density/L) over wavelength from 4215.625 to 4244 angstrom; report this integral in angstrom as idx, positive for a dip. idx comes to 1.2 angstrom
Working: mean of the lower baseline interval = 12.5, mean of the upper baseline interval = 13.5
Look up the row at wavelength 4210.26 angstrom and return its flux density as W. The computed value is 12.4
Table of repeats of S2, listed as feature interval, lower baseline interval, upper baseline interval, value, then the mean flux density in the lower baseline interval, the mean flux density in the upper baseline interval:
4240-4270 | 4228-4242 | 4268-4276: -0.9 angstrom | 12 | 13.3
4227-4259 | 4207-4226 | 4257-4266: 0.3 angstrom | 13.3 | 12.6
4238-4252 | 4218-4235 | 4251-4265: -0.6 angstrom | 12.7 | 12.9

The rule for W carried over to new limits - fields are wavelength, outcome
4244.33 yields 14.1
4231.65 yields 14.4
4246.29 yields 14.5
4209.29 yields 15.2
